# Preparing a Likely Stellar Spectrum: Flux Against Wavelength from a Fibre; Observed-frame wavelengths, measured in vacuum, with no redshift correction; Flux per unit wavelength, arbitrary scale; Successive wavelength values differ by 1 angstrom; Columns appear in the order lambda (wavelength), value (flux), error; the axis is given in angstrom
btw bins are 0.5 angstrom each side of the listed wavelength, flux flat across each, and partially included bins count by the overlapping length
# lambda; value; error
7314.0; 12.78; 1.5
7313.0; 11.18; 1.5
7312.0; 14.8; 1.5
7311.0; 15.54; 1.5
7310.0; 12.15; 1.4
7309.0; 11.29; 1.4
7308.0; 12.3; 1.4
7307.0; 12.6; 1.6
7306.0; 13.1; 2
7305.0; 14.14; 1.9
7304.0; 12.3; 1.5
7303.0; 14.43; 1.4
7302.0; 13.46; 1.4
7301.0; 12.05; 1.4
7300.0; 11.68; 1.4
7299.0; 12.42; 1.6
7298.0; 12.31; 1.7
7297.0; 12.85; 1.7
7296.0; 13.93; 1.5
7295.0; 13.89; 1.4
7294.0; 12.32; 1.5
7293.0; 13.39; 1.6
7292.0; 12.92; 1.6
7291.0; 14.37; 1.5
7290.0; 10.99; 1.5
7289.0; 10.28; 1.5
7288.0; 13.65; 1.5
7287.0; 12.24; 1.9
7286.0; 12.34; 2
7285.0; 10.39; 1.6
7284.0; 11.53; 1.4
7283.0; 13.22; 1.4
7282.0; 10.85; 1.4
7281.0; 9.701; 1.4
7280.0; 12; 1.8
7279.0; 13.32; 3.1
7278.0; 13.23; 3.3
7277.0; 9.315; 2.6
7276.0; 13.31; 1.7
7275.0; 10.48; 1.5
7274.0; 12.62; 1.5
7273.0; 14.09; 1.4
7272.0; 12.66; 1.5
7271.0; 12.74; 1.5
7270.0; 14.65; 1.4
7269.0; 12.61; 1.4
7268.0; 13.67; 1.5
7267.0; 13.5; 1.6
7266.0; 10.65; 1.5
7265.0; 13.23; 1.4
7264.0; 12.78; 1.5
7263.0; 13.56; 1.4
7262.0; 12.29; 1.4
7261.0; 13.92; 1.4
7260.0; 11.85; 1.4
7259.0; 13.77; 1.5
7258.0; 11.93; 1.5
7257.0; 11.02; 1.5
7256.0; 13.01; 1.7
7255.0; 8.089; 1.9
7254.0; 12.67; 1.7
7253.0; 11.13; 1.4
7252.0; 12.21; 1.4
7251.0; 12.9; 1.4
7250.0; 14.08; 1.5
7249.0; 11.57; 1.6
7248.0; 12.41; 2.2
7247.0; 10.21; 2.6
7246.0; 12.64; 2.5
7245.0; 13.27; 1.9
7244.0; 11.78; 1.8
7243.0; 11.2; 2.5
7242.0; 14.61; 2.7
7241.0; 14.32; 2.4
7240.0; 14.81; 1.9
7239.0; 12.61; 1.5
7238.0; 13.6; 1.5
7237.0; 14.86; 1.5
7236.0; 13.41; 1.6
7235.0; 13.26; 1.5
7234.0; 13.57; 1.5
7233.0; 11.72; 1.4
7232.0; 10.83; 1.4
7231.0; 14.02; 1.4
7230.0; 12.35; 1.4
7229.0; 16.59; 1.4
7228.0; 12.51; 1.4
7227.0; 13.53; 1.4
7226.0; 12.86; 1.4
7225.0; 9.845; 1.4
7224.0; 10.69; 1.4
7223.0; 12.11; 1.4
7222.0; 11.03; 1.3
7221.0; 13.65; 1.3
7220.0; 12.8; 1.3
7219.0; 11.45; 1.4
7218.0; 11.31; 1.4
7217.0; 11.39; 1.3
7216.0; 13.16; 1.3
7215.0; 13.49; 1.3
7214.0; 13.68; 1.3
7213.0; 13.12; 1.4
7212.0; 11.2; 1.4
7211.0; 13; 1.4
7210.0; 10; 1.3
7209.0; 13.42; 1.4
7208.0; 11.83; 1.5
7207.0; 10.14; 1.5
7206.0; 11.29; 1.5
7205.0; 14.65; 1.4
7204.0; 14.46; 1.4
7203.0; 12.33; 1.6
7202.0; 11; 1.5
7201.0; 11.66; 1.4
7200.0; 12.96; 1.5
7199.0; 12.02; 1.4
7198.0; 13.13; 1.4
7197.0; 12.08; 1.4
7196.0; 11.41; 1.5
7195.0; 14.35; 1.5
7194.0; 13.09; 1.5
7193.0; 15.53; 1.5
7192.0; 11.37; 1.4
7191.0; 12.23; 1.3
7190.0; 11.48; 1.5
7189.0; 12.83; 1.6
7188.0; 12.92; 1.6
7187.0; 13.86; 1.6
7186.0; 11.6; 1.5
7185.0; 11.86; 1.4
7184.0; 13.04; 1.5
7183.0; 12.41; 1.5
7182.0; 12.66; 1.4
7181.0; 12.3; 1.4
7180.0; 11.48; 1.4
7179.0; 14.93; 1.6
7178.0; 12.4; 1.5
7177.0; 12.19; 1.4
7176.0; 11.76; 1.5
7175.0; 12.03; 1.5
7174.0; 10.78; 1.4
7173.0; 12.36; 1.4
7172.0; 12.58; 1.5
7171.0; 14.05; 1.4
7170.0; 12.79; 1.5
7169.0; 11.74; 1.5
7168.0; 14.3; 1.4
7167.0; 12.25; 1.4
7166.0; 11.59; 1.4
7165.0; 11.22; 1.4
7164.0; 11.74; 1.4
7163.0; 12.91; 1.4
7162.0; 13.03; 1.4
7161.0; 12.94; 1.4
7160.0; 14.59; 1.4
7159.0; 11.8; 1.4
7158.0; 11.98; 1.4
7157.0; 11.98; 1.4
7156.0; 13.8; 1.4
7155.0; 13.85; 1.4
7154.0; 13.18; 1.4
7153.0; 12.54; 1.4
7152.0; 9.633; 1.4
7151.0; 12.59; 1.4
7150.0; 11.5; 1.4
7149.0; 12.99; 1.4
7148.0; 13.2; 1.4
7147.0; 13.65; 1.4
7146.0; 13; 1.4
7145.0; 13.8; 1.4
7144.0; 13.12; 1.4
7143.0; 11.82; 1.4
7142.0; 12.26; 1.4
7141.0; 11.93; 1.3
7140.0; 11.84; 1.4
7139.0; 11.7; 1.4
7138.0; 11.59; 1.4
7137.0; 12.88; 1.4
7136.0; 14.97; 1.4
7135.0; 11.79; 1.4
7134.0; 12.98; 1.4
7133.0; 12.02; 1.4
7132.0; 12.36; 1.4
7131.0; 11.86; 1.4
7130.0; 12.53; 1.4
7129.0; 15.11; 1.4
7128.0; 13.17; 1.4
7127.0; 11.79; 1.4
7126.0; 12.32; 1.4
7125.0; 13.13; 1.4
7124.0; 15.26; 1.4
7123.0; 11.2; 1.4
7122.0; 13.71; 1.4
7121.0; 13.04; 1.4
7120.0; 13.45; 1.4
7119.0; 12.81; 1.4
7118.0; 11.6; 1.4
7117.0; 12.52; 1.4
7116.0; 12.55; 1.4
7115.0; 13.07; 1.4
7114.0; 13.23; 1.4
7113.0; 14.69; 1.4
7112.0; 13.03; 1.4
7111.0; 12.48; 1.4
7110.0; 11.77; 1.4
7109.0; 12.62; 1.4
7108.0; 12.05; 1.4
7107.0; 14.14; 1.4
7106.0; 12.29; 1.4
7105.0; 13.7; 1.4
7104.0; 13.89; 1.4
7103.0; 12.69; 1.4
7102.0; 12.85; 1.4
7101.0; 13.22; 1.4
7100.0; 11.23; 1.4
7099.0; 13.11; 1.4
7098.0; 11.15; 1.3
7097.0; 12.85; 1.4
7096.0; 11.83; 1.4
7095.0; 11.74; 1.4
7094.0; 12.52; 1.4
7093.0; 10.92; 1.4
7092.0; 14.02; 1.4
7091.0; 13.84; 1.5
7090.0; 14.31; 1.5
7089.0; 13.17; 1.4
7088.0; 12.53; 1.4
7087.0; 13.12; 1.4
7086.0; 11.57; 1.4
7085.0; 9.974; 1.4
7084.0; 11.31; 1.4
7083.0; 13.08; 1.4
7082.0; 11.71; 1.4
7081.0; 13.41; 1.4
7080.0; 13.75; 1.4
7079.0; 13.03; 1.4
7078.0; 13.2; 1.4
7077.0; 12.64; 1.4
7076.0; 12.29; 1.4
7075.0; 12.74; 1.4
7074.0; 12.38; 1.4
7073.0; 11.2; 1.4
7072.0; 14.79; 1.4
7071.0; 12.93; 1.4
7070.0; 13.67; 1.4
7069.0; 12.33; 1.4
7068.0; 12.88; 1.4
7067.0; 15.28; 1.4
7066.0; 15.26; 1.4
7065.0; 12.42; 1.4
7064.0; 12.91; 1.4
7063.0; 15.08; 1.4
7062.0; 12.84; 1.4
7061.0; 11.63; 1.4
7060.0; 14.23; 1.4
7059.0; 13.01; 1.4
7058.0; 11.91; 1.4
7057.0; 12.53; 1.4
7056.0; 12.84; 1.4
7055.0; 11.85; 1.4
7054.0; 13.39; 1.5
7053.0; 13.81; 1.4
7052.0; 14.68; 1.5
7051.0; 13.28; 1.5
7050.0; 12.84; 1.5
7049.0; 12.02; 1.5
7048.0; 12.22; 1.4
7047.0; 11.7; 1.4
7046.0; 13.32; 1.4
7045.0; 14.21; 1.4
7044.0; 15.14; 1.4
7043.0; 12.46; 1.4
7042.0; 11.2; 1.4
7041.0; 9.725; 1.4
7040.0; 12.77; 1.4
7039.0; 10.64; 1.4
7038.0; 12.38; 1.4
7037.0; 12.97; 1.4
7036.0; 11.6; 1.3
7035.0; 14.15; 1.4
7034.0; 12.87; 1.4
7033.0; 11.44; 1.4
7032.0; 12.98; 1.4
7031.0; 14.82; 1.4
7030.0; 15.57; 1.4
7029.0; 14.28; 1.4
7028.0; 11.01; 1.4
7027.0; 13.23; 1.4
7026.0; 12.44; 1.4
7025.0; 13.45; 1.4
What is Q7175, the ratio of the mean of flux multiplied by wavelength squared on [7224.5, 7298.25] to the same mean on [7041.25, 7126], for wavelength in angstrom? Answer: 1.03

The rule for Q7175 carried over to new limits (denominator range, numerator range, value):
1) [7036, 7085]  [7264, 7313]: 1.05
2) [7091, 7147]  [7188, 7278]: 1.02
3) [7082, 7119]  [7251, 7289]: 1.02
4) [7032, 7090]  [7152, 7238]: 1.02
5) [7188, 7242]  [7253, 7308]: 1.00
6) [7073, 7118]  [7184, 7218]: 1.02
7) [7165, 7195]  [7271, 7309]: 1.02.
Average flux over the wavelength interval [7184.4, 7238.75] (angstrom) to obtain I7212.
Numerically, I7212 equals 12.6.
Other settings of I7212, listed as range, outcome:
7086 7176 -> 12.7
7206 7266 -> 12.5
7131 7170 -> 12.5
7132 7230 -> 12.5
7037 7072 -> 13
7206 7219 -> 12.1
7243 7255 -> 12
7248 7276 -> 12.5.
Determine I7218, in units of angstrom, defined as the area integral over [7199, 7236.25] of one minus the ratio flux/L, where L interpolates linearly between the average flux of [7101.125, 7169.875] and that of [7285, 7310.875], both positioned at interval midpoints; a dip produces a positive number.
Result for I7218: 0.8 angstrom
